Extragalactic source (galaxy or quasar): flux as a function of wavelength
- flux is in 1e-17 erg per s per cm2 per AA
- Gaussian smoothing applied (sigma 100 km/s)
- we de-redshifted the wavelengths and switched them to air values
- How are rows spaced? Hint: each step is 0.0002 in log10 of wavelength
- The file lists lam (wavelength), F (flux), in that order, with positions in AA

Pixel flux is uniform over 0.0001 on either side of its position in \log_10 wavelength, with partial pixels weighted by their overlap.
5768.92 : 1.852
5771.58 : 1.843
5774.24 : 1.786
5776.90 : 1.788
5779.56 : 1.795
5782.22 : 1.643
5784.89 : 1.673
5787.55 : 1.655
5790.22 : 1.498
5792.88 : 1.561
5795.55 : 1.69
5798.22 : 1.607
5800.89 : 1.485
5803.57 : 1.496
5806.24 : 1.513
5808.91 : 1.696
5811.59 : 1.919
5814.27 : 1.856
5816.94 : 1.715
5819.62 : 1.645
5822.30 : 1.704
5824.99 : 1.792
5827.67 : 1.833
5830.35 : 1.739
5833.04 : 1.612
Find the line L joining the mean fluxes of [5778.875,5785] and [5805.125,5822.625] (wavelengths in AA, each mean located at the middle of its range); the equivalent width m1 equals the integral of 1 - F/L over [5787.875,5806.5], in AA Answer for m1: 1.7 AA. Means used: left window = 1.7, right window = 1.73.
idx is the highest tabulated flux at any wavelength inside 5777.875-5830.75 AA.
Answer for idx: 1.919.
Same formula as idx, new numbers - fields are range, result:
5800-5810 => 1.696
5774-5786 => 1.795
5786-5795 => 1.655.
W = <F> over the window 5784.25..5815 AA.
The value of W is 1.63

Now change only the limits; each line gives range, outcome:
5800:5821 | 1.67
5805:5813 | 1.71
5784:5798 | 1.61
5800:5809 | 1.53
